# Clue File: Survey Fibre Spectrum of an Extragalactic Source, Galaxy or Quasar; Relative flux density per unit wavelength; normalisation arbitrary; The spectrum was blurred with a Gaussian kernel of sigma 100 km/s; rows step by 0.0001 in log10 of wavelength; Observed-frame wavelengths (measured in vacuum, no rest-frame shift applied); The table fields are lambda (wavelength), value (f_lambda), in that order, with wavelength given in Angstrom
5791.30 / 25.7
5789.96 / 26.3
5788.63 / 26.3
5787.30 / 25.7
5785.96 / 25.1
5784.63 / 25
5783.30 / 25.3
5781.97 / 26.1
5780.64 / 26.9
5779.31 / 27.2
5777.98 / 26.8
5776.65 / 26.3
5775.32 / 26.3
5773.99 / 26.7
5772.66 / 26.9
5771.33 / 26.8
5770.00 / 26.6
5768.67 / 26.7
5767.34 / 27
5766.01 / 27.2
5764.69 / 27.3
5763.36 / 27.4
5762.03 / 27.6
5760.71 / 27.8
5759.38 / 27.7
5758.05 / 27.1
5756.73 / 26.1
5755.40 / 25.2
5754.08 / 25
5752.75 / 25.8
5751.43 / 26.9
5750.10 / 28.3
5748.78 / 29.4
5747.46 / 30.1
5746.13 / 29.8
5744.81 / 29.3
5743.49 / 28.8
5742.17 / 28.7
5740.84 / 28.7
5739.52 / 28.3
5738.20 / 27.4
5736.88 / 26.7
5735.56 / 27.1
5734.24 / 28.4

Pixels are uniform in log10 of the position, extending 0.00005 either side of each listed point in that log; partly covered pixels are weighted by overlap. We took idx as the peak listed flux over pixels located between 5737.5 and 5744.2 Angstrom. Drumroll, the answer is 28.8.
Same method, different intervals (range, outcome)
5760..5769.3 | 27.8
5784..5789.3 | 26.3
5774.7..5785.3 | 27.2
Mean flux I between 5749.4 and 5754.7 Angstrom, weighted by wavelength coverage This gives 26.5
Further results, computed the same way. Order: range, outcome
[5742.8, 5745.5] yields 29.1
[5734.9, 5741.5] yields 27.7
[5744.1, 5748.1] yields 29.7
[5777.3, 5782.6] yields 26.8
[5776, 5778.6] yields 26.5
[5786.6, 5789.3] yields 26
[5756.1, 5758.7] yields 26.7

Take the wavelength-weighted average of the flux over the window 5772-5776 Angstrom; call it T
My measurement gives 26.6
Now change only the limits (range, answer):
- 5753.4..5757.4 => 25.4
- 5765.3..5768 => 27.2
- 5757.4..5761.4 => 27.5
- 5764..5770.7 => 27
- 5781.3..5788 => 25.5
